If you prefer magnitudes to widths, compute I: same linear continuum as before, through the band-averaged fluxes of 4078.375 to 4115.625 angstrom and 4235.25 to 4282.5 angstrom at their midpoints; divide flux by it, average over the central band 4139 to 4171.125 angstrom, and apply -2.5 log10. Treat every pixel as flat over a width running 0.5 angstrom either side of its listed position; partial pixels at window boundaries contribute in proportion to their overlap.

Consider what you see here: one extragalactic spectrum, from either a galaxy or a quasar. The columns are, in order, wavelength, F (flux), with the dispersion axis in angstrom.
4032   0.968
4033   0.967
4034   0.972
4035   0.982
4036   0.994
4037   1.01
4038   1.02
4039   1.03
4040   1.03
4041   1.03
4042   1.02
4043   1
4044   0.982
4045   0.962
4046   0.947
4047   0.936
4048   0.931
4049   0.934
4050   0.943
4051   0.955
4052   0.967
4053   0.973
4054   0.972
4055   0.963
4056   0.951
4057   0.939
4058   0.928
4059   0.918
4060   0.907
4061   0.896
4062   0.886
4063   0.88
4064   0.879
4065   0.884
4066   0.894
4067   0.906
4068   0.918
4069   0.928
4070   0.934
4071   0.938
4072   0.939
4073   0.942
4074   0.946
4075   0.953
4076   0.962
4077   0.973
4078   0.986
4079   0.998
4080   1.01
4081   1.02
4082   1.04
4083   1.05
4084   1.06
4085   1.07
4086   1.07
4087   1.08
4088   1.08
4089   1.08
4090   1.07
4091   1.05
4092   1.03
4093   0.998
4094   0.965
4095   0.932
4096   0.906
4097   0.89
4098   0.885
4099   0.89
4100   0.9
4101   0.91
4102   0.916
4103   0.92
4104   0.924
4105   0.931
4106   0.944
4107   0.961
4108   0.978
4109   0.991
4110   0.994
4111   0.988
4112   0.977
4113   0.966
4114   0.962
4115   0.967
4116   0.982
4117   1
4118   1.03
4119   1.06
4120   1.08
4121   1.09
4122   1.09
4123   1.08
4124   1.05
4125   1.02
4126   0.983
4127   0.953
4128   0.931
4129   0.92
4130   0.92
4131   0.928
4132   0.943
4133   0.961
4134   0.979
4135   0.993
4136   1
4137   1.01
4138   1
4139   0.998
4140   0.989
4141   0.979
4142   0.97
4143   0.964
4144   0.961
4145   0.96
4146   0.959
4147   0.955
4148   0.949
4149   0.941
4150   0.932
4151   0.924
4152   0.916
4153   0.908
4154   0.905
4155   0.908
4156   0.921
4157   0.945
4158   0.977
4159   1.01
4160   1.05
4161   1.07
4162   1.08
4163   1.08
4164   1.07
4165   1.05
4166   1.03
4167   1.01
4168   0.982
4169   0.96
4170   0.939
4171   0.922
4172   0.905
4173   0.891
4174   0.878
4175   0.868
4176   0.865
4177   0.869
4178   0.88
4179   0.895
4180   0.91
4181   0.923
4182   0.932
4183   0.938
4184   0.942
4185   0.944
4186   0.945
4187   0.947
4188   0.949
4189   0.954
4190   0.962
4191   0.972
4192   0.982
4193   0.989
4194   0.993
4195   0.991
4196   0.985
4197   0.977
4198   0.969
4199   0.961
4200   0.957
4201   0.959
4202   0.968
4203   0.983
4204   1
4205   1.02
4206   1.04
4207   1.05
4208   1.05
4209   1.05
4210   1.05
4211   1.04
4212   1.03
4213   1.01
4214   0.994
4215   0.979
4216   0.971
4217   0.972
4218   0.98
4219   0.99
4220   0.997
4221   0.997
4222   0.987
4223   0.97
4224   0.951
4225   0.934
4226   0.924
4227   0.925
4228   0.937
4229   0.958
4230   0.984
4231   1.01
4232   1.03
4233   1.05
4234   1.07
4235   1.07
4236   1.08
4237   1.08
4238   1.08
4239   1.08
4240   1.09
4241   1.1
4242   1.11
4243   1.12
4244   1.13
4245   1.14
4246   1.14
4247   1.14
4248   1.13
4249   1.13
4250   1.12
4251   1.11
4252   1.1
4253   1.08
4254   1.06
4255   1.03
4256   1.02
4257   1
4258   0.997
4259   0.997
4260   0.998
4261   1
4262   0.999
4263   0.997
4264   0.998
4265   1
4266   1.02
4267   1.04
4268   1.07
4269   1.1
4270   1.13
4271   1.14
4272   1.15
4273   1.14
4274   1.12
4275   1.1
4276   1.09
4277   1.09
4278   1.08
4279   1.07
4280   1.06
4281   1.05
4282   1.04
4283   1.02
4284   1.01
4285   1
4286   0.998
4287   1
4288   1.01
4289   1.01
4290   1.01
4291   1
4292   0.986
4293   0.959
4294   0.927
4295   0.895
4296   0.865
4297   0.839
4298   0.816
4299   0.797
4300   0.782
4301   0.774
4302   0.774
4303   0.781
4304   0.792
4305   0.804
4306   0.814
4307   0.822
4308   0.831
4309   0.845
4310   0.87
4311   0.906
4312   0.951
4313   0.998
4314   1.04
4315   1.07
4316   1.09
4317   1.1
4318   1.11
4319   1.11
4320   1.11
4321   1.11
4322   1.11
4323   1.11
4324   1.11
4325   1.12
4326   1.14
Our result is 0.04 mag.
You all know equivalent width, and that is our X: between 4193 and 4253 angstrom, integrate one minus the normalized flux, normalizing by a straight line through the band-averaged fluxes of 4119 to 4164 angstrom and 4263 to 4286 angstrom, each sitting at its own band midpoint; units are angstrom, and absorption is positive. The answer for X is 0.4 angstrom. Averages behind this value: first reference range 0.983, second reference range 1.07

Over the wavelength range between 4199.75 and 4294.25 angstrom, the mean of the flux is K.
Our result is 1.04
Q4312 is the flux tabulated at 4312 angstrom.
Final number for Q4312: 0.951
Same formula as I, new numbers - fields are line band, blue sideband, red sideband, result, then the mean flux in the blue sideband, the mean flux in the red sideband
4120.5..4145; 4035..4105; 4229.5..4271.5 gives 0.01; 0.966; 1.07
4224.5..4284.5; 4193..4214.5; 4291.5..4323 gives -0.10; 1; 0.928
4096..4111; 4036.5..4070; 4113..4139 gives 0.06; 0.949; 0.997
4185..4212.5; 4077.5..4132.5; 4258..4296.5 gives 0.02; 0.99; 1.03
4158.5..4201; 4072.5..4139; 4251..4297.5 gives 0.05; 0.987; 1.03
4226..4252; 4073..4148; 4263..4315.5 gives -0.10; 0.985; 0.971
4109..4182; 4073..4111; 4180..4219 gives 0.01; 0.982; 0.982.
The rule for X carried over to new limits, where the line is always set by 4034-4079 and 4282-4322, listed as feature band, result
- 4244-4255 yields -1.9 angstrom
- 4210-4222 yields -0.7 angstrom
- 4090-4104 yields 0.1 angstrom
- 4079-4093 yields -1.5 angstrom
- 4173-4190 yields 0.6 angstrom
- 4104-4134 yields -1.2 angstrom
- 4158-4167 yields -1.0 angstrom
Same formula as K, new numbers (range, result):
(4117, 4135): 1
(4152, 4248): 0.992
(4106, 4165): 0.985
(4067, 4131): 0.983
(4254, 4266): 1.01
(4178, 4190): 0.933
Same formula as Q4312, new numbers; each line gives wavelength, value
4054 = 0.972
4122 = 1.09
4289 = 1.01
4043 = 1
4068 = 0.918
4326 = 1.14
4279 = 1.07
